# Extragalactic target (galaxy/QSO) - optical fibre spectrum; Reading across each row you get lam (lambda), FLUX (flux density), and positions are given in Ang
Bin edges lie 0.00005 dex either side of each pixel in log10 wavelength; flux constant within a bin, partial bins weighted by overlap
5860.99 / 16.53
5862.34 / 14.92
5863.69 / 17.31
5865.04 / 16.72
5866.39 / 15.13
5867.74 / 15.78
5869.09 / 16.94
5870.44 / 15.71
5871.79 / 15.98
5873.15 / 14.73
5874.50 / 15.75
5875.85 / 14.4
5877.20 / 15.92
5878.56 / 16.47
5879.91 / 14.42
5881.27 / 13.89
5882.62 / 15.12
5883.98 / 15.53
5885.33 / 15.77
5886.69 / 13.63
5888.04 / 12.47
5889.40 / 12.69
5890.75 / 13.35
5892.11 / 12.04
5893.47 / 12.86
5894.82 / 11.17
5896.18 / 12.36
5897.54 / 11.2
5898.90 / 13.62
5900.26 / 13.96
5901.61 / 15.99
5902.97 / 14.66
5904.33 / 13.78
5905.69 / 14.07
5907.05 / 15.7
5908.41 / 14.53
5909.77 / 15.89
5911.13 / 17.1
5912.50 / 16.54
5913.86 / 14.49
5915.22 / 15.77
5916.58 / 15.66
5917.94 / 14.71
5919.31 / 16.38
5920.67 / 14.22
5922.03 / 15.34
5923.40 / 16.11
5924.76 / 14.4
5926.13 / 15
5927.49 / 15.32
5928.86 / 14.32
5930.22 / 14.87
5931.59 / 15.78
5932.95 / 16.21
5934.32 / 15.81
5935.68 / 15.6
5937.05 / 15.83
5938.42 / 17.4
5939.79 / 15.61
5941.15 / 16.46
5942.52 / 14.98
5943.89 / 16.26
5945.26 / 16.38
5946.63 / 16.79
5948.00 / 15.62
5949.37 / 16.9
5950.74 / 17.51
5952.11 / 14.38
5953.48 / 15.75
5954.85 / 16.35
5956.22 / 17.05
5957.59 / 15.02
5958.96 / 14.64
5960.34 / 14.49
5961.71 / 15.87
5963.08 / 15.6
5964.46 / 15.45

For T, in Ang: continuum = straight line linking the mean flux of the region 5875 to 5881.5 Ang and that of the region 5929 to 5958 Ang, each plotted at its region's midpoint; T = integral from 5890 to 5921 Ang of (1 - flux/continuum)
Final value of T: 2.3 Ang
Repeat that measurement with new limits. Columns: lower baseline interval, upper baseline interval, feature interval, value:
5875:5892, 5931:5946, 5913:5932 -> 0.47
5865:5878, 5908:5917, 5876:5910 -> 3.64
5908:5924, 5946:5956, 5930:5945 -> 0.03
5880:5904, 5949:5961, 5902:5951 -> -2.75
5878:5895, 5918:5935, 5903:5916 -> -0.53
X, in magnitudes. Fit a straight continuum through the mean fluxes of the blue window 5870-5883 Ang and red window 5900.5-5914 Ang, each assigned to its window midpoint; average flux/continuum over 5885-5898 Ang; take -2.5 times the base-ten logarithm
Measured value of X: 0.20 mag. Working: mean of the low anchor 15.2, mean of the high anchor 15.3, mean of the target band 12.7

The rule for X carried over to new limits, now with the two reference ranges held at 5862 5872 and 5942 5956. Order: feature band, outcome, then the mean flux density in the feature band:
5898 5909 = 0.12 mag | 14.5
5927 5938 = 0.04 mag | 15.5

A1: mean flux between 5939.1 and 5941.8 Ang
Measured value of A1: 16.1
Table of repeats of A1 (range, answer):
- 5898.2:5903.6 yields 14.6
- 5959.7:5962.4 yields 15.2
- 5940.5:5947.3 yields 16.2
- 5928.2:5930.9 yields 14.6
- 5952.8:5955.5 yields 16.1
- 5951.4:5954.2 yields 15.1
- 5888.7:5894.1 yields 12.7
